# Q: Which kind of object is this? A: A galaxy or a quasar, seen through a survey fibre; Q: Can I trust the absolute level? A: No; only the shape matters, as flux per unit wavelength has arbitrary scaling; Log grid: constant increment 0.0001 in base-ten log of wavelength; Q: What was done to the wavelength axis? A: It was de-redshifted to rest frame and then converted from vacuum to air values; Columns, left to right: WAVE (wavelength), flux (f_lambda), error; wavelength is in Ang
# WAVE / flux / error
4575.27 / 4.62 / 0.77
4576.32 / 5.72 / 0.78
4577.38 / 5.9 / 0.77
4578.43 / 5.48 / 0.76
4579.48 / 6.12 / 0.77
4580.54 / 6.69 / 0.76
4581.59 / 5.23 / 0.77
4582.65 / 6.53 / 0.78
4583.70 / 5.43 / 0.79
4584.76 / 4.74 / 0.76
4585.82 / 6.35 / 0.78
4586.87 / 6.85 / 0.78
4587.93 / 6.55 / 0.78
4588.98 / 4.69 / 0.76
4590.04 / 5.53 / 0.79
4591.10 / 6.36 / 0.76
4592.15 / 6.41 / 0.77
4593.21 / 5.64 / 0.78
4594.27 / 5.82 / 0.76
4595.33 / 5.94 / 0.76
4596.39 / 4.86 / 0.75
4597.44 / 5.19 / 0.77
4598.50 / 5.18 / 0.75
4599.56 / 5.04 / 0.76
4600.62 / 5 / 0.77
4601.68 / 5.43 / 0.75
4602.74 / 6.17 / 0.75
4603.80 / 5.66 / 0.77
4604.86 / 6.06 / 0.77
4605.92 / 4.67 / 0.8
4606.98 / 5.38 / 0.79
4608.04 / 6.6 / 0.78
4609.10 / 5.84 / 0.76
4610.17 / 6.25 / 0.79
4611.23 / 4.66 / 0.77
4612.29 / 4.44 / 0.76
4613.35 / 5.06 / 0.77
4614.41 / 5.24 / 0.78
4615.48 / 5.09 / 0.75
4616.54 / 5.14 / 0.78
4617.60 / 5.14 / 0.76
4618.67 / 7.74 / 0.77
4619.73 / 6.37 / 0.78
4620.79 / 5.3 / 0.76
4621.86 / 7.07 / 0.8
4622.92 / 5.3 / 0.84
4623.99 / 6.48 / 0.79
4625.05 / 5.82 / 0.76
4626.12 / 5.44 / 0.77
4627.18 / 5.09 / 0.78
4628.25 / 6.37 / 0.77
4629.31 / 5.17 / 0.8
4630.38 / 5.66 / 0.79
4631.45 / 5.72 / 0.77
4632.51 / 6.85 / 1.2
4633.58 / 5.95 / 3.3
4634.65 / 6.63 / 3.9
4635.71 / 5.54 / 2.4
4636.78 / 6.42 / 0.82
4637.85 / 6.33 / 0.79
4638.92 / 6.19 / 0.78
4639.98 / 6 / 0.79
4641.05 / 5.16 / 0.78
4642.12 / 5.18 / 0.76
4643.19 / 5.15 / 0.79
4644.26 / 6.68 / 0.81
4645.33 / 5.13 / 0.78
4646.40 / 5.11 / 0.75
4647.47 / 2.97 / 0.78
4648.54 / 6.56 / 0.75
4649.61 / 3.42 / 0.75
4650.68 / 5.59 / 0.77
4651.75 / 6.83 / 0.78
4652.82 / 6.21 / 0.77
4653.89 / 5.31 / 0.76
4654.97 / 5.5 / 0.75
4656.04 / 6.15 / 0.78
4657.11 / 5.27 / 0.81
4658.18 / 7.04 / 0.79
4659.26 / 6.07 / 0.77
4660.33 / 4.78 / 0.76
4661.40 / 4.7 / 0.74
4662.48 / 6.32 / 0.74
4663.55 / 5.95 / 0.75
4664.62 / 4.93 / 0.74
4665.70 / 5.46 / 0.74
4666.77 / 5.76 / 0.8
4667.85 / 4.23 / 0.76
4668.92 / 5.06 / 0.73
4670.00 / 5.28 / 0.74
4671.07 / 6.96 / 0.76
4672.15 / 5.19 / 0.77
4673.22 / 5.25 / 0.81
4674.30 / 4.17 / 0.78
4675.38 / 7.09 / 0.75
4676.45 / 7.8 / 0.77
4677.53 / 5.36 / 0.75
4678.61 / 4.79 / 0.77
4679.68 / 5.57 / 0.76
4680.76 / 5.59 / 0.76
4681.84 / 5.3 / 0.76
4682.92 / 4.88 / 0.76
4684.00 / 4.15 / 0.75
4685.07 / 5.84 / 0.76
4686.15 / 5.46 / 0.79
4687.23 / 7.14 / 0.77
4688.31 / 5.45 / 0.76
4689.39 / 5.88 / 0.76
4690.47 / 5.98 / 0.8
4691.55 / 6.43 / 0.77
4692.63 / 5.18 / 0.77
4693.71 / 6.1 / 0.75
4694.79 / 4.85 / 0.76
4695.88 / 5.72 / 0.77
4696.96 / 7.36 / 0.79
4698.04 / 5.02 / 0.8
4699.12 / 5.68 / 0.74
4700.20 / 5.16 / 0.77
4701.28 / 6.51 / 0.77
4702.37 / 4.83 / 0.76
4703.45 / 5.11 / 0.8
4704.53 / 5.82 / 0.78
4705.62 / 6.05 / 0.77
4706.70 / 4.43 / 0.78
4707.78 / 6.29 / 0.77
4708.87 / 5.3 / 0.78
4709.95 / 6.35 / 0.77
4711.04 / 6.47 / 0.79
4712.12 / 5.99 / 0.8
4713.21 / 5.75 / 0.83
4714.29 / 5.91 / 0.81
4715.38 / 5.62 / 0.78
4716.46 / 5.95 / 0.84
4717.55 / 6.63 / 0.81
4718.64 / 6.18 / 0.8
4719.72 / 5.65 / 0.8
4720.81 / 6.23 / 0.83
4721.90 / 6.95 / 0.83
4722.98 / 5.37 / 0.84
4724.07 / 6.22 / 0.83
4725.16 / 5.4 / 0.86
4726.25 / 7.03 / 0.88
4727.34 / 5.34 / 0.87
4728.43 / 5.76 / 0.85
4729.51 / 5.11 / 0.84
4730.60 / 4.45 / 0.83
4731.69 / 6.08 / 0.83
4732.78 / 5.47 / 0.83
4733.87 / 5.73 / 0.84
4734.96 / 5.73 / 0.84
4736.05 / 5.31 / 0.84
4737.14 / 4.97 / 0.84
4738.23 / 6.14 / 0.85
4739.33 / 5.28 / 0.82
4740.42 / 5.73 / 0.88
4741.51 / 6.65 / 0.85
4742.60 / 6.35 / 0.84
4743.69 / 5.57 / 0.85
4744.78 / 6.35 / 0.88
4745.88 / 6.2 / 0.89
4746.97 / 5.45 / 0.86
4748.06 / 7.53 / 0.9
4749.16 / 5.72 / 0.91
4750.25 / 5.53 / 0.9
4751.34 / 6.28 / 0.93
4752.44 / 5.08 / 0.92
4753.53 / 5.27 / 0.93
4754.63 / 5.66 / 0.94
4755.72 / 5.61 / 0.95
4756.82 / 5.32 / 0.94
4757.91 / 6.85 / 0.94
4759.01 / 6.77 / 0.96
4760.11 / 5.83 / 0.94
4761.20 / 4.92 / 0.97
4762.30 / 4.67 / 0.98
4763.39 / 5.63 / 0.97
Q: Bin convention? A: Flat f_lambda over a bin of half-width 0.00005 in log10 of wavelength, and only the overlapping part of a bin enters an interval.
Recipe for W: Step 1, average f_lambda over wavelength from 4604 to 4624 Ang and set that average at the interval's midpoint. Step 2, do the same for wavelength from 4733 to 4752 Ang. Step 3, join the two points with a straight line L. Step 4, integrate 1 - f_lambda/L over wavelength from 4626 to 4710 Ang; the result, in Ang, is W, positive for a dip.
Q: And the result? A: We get 1.8 Ang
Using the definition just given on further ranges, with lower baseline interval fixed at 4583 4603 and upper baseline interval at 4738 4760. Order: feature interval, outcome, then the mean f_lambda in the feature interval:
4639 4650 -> 1.0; 5.2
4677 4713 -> 1.3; 5.64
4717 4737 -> 0.4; 5.8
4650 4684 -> 1.2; 5.59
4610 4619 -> 0.6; 5.33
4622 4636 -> -0.4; 5.89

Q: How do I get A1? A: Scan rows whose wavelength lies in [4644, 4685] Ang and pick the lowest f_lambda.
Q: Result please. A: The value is 2.97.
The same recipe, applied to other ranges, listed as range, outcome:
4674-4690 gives 4.15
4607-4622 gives 4.44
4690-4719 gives 4.43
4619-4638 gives 5.09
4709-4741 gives 4.45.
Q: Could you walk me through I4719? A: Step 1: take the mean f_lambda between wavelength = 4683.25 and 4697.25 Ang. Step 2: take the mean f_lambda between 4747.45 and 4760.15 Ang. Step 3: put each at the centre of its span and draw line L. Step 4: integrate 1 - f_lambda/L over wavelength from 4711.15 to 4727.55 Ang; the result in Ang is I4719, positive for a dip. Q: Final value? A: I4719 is -0.5 Ang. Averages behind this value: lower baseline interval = 5.77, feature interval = 6.04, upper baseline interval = 5.95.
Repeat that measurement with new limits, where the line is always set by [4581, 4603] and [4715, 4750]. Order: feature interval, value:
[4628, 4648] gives 0.2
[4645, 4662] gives 1.0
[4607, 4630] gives 0.1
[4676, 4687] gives 0.6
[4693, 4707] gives 0.5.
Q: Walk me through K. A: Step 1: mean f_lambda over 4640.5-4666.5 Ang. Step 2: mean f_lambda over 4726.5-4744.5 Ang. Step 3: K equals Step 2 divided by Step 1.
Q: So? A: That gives 1.0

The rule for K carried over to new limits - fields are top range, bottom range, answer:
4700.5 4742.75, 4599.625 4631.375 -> 1.03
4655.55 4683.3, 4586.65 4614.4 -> 1.00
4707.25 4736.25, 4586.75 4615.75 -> 1.06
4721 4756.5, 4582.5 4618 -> 1.04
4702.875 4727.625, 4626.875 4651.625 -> 1.05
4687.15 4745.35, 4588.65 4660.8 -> 1.03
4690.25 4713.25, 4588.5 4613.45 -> 1.04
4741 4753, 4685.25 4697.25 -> 1.02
